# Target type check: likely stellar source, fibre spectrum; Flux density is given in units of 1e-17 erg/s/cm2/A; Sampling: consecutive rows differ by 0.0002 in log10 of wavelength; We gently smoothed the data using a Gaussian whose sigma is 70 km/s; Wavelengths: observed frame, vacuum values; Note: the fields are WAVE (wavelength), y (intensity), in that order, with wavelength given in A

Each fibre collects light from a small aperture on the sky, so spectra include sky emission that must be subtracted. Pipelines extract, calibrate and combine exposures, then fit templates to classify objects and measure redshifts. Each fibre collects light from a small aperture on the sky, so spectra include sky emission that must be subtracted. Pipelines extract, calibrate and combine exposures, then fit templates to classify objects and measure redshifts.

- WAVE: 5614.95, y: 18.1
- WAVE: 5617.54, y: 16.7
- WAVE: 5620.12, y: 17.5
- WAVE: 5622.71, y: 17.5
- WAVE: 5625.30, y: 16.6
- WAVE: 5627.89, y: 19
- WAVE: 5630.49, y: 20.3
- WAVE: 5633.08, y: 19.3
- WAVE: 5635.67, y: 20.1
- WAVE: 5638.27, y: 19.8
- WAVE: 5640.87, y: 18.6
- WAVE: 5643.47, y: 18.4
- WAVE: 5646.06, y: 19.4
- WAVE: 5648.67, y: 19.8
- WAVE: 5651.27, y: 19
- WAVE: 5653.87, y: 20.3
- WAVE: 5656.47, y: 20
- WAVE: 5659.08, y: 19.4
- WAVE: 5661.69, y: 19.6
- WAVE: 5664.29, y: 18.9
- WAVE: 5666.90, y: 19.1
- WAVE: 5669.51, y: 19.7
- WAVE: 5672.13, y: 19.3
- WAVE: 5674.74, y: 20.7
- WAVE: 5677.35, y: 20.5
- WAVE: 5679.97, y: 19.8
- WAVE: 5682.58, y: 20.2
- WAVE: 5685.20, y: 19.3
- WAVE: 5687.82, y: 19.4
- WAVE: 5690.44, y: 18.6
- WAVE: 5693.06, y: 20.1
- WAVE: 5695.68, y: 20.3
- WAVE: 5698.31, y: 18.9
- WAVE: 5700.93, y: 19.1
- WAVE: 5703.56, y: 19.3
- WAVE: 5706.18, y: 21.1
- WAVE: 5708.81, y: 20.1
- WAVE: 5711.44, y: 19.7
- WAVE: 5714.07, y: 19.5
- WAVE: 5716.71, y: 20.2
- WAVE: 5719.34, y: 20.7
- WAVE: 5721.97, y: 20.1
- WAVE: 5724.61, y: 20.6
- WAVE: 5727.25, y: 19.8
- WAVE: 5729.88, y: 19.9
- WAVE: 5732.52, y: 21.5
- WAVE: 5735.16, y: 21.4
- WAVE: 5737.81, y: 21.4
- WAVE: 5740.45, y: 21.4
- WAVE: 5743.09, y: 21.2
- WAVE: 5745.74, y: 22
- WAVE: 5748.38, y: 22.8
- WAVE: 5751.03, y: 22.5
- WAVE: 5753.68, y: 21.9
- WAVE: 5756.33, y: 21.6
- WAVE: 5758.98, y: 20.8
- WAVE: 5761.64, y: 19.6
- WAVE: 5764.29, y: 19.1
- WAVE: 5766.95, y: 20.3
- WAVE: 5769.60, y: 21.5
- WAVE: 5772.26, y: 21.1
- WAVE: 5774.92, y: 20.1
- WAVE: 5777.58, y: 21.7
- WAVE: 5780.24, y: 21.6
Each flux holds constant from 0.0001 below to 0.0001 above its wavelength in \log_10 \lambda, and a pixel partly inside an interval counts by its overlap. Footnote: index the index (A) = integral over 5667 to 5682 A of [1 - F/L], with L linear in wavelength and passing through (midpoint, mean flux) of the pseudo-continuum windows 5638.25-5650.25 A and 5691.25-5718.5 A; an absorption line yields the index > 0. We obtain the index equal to -0.4 A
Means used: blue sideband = 19.1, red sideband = 19.8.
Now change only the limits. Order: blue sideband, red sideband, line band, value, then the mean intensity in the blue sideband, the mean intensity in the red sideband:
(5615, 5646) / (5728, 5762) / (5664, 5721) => 0.9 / 18.5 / 21.4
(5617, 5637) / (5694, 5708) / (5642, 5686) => -1.2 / 18.4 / 19.8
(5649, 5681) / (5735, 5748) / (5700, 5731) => 1.4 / 19.7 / 21.6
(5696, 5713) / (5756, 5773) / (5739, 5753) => -1.2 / 19.7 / 20.5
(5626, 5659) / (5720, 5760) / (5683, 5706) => 1.0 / 19.4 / 21.3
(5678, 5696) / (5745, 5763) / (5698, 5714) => 0.4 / 19.7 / 21.6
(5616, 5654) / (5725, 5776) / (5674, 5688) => -0.2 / 18.8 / 21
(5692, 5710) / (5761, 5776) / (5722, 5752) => -1.7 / 19.8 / 20.3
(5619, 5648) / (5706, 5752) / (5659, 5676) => 0.0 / 18.8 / 20.9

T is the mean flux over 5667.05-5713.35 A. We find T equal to 19.8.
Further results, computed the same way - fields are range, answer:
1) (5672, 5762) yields 20.5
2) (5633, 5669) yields 19.4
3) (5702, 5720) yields 20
